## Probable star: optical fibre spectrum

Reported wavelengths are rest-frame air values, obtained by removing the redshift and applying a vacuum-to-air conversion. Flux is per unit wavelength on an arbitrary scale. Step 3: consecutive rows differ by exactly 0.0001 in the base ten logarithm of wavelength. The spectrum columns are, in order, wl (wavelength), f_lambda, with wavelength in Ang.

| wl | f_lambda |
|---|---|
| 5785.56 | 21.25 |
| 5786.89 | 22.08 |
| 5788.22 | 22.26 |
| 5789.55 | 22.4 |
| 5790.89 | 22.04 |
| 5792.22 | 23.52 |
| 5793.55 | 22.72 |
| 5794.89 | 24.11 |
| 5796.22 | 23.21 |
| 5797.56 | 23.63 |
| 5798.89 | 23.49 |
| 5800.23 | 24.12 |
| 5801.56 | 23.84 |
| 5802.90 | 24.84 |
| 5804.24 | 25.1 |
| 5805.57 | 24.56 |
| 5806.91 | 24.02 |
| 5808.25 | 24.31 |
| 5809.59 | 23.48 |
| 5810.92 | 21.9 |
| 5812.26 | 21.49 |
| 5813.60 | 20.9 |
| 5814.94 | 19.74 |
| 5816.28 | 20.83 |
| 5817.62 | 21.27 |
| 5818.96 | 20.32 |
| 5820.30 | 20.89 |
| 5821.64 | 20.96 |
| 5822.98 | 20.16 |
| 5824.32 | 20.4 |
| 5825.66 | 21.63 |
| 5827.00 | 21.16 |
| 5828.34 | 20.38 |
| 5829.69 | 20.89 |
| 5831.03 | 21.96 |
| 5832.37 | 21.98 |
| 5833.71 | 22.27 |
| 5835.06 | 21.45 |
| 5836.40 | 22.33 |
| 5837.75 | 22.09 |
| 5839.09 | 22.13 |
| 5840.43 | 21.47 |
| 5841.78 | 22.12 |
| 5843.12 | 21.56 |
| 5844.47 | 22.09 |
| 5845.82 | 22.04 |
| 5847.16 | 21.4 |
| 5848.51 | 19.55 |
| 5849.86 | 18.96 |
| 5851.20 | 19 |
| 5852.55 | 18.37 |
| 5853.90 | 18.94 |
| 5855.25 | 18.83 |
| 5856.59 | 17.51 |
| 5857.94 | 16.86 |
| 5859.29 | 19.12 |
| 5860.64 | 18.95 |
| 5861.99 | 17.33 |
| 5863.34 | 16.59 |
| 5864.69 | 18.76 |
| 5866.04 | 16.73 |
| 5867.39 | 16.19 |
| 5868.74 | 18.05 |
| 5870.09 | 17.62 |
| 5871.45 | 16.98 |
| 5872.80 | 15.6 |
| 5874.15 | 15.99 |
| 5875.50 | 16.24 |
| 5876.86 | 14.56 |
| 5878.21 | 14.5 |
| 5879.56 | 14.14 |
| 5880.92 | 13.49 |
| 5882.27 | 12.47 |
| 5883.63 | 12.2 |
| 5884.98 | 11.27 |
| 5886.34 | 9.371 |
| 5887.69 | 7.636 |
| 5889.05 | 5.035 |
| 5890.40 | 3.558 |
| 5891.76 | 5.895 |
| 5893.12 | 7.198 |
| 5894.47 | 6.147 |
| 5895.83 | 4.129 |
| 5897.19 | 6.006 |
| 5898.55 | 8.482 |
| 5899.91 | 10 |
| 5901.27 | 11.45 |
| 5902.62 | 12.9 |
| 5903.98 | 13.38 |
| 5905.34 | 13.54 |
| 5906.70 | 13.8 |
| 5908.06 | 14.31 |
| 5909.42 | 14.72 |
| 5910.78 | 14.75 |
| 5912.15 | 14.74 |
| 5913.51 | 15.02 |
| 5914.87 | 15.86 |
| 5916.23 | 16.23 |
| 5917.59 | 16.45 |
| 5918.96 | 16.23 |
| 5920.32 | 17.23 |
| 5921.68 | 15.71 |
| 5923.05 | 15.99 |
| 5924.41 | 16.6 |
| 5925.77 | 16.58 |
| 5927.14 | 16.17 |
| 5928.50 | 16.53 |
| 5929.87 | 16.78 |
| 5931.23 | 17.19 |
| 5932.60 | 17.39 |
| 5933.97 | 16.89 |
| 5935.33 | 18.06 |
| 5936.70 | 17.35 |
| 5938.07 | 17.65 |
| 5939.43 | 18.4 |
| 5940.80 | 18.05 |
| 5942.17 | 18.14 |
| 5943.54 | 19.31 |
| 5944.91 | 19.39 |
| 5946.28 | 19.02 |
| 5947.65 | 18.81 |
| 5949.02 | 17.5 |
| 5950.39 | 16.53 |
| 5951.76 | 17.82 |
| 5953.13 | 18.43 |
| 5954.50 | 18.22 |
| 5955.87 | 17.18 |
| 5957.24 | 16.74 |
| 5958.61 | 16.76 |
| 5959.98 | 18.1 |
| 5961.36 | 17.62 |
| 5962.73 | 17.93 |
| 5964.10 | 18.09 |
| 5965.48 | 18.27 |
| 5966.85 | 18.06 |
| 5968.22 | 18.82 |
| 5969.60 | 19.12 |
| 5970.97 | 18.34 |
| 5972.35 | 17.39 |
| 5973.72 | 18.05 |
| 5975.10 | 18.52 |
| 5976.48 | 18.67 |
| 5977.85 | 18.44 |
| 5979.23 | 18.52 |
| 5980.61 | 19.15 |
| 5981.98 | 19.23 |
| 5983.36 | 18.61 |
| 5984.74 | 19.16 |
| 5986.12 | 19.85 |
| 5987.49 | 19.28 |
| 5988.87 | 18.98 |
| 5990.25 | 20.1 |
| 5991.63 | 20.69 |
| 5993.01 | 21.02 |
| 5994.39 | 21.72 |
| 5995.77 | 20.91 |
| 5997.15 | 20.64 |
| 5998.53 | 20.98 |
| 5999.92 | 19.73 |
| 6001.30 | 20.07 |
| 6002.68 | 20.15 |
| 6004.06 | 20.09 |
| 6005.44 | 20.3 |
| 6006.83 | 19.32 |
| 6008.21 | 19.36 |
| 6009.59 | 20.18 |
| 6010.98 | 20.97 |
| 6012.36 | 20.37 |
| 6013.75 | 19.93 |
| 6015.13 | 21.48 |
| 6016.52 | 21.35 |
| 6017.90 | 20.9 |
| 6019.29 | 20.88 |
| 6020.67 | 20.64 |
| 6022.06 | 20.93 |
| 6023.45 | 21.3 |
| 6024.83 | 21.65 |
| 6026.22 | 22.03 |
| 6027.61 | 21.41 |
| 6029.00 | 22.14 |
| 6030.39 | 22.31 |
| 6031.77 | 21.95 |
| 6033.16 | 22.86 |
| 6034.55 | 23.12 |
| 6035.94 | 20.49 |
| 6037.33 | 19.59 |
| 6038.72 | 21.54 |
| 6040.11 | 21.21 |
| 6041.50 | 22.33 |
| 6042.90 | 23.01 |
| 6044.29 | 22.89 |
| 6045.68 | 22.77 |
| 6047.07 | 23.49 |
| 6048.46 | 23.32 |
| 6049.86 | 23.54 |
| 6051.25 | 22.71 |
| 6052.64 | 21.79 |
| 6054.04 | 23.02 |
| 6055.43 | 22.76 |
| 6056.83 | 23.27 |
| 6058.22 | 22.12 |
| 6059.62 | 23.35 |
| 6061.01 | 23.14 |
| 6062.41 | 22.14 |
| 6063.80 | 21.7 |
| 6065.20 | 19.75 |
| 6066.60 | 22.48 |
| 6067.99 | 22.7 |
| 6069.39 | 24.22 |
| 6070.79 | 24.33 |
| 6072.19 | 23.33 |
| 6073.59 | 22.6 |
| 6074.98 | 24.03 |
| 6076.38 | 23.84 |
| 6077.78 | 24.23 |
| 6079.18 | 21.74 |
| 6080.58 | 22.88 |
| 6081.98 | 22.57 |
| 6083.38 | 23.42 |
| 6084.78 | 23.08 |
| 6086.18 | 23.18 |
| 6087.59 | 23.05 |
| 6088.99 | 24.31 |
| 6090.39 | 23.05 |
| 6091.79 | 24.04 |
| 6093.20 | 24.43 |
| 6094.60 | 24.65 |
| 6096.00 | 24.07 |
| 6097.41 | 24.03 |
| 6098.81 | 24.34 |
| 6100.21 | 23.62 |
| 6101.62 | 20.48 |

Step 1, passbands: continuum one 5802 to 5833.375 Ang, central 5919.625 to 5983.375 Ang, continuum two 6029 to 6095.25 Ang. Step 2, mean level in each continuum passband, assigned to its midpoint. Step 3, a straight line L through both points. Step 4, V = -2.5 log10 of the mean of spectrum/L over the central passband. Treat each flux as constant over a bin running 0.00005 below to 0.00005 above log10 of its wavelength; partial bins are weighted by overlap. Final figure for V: 0.249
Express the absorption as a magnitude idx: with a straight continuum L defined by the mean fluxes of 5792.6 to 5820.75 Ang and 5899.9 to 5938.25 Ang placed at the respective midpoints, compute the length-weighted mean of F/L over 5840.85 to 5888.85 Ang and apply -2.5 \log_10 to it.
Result 0.15 mag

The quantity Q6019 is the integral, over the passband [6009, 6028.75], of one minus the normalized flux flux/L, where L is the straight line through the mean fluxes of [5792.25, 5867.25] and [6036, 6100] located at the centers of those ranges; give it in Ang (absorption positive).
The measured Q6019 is 1.4 Ang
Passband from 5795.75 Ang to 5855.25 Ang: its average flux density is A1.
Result 21.7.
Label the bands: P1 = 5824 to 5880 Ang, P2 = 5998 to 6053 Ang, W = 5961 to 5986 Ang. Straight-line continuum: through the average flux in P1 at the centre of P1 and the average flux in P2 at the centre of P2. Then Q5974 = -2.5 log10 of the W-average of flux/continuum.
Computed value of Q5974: 0.12 mag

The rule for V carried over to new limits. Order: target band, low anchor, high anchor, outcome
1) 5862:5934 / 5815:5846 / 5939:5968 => 0.39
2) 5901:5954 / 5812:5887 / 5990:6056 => 0.21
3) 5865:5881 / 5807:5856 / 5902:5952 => 0.19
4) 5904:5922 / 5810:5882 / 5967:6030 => 0.28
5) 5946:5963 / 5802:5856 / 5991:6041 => 0.19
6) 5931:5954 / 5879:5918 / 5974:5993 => -0.18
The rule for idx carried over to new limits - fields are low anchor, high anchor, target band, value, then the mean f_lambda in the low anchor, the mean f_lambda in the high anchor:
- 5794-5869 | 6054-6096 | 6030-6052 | 0.025 mag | 21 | 23.1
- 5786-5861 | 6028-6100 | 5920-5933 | 0.313 mag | 21.6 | 22.9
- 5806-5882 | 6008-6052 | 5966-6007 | 0.092 mag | 19.6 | 21.7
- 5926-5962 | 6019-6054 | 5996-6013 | 0.017 mag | 17.7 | 22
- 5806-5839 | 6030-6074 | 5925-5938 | 0.279 mag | 21.6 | 22.5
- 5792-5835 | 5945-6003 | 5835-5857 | 0.051 mag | 22.3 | 18.8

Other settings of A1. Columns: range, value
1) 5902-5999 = 17.6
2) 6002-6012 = 20.1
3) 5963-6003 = 19.3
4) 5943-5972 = 18.1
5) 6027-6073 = 22.4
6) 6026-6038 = 21.8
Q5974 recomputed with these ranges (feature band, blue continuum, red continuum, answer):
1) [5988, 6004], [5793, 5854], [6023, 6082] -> 0.098 mag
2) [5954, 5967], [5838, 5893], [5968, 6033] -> 0.077 mag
